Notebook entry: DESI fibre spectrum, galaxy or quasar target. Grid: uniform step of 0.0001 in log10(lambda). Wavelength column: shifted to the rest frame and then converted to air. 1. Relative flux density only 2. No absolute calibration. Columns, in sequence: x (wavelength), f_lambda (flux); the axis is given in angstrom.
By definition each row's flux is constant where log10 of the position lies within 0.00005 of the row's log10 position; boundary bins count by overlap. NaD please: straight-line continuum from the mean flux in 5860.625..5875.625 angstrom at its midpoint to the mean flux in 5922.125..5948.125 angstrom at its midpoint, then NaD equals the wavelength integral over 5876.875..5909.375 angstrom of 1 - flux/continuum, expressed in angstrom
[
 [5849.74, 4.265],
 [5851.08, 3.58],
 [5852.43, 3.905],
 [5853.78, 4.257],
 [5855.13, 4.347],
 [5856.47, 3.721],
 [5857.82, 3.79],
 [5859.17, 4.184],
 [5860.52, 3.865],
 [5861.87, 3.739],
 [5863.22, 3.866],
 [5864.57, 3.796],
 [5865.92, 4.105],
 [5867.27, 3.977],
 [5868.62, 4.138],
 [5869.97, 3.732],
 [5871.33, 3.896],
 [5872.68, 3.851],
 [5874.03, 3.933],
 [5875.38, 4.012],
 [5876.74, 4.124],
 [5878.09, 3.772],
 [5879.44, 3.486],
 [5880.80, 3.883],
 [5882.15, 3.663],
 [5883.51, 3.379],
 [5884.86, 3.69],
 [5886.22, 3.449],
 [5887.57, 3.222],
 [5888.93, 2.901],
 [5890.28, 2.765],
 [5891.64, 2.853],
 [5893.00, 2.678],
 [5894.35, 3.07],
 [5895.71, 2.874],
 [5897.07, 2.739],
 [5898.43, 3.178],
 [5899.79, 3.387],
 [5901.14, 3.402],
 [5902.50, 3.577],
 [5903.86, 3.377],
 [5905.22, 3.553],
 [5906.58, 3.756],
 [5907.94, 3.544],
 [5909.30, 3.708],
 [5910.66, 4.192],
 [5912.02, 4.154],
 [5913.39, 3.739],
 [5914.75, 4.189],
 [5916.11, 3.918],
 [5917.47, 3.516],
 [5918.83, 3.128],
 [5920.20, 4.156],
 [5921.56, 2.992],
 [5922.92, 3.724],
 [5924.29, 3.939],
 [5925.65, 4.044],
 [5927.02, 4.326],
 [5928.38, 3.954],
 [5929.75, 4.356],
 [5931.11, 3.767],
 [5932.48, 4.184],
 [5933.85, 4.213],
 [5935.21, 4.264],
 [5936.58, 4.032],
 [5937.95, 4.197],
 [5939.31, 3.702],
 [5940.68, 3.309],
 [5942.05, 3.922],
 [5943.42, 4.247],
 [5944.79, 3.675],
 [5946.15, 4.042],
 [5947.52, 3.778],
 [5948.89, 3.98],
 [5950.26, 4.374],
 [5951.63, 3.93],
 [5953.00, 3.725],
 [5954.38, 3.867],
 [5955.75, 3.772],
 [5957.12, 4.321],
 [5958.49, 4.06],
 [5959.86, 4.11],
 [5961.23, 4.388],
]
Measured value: 5.0 angstrom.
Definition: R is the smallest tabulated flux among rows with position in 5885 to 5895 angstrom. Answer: 2.678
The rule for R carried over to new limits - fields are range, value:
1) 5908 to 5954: 2.992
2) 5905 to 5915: 3.544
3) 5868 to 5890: 2.901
